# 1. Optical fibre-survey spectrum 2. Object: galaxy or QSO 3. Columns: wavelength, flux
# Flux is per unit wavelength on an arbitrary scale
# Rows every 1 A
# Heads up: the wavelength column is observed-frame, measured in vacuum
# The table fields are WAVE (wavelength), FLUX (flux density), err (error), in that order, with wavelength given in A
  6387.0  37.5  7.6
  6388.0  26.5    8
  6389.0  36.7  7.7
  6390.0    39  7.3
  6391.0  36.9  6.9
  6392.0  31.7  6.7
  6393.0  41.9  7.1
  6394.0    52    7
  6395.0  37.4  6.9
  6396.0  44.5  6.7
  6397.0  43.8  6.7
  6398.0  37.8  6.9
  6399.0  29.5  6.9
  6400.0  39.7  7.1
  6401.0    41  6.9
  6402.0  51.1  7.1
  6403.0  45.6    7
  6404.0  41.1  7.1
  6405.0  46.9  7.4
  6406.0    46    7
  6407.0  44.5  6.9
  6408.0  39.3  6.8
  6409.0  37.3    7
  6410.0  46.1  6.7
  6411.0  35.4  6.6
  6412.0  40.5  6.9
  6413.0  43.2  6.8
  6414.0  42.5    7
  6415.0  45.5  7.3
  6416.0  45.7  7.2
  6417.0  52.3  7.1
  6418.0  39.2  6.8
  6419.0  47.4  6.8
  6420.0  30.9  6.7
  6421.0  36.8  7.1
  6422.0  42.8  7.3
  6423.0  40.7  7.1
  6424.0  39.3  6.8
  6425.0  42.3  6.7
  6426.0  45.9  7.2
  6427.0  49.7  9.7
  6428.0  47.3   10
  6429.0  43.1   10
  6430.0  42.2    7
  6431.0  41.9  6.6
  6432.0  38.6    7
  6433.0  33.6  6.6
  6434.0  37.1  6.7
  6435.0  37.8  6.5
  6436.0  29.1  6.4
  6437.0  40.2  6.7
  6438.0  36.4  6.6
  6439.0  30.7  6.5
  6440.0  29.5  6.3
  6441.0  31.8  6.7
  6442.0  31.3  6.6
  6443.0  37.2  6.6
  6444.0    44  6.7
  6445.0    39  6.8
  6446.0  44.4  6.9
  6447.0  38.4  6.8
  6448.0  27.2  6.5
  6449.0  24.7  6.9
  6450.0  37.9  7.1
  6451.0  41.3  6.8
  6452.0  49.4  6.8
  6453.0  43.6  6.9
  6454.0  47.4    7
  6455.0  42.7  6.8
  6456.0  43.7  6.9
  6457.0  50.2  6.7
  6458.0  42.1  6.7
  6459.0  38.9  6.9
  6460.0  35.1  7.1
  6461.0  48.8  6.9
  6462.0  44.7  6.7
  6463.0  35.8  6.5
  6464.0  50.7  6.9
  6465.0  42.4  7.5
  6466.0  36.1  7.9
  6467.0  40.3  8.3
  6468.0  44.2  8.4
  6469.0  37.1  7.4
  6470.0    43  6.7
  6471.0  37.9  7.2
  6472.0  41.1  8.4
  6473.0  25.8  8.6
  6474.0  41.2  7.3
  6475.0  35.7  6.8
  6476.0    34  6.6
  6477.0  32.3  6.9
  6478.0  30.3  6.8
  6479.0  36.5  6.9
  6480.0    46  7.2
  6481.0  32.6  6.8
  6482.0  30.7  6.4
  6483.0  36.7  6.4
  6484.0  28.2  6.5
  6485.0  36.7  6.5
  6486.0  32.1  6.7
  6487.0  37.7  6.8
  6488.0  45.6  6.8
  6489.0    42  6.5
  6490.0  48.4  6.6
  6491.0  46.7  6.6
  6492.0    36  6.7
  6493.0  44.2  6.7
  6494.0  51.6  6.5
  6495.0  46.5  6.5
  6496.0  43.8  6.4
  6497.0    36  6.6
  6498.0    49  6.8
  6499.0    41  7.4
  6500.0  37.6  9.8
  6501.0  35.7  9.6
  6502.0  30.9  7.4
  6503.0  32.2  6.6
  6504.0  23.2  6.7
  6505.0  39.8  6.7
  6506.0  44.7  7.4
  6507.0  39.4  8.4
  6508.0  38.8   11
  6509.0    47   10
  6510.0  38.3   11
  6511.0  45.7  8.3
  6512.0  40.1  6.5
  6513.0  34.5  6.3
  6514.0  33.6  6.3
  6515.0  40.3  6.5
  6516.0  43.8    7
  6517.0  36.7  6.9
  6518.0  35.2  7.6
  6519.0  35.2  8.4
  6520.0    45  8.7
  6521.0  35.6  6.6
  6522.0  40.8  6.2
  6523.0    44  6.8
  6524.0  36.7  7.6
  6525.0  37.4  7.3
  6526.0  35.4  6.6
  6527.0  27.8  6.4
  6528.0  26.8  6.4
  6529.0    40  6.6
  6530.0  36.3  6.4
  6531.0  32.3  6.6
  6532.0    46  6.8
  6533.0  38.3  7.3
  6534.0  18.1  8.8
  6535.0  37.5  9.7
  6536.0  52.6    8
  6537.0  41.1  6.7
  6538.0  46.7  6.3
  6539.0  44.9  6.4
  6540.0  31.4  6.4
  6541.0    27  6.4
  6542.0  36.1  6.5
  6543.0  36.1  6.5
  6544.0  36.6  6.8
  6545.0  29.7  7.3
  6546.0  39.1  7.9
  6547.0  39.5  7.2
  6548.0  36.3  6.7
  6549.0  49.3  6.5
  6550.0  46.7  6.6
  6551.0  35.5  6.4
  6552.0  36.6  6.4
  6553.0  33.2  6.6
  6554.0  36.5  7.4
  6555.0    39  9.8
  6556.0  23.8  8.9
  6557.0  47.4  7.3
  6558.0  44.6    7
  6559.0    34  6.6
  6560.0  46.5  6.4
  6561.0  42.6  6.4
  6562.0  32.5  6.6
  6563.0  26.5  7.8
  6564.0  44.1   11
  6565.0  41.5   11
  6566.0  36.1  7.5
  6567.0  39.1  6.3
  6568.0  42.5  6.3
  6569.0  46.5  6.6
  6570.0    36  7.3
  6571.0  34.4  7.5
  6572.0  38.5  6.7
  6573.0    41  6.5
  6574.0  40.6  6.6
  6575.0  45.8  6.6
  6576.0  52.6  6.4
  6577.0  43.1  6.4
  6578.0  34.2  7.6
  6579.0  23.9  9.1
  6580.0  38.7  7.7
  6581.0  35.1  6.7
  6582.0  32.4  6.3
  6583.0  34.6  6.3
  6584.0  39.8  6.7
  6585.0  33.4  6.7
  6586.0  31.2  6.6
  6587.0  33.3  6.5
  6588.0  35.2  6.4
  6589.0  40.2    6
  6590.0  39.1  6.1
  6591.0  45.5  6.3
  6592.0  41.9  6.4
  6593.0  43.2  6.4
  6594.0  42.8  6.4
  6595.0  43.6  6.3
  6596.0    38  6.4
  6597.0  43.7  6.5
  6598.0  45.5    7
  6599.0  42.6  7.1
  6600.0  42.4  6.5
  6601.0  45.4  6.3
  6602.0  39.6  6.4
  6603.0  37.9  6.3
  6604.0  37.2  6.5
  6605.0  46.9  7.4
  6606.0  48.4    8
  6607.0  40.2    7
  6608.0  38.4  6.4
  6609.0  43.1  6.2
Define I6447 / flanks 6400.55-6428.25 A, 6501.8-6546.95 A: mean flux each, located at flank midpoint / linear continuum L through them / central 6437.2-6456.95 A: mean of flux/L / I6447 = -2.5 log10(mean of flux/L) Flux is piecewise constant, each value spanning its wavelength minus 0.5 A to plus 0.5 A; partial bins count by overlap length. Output 0.08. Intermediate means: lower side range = 43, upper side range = 37.4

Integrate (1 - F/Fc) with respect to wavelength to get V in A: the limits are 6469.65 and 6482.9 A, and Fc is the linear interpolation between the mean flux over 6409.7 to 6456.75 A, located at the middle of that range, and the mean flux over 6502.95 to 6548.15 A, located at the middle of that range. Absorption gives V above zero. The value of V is 1.0 A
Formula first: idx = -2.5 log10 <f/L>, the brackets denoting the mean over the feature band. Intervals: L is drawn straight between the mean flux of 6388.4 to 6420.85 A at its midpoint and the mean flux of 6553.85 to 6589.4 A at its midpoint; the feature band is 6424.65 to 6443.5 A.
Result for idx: 0.08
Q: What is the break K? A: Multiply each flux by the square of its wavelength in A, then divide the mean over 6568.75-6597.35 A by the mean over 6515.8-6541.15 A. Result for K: 1.1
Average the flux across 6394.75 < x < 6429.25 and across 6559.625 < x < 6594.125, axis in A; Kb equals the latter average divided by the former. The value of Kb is 0.91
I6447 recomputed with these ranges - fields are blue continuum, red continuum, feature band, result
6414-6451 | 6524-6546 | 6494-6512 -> -0.08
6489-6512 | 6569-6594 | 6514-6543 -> 0.07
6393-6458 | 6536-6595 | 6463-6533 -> 0.03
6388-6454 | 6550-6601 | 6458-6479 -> 0.03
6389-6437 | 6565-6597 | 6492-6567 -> 0.04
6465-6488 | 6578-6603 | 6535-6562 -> -0.03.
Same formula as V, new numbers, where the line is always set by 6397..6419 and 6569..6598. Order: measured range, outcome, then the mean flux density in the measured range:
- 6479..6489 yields 1.1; 36.6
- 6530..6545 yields 1.0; 37.2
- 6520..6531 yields 1.0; 36.3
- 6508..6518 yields 0.2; 39.7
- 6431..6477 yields 3.2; 38.7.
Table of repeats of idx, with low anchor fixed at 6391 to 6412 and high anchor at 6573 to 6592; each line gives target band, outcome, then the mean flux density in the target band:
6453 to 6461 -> -0.08 mag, 43.3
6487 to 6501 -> -0.09 mag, 43.2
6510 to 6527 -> 0.02 mag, 38.4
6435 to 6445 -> 0.17 mag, 34.9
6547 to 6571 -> -0.02 mag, 38.9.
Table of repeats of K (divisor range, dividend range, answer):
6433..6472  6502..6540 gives 0.99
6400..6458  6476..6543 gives 0.96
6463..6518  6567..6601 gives 1.05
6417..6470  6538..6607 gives 1.01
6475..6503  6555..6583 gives 1.02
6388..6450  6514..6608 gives 1.02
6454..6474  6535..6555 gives 0.96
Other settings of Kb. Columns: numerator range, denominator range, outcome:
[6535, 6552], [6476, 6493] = 1.04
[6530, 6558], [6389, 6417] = 0.90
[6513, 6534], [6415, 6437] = 0.89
